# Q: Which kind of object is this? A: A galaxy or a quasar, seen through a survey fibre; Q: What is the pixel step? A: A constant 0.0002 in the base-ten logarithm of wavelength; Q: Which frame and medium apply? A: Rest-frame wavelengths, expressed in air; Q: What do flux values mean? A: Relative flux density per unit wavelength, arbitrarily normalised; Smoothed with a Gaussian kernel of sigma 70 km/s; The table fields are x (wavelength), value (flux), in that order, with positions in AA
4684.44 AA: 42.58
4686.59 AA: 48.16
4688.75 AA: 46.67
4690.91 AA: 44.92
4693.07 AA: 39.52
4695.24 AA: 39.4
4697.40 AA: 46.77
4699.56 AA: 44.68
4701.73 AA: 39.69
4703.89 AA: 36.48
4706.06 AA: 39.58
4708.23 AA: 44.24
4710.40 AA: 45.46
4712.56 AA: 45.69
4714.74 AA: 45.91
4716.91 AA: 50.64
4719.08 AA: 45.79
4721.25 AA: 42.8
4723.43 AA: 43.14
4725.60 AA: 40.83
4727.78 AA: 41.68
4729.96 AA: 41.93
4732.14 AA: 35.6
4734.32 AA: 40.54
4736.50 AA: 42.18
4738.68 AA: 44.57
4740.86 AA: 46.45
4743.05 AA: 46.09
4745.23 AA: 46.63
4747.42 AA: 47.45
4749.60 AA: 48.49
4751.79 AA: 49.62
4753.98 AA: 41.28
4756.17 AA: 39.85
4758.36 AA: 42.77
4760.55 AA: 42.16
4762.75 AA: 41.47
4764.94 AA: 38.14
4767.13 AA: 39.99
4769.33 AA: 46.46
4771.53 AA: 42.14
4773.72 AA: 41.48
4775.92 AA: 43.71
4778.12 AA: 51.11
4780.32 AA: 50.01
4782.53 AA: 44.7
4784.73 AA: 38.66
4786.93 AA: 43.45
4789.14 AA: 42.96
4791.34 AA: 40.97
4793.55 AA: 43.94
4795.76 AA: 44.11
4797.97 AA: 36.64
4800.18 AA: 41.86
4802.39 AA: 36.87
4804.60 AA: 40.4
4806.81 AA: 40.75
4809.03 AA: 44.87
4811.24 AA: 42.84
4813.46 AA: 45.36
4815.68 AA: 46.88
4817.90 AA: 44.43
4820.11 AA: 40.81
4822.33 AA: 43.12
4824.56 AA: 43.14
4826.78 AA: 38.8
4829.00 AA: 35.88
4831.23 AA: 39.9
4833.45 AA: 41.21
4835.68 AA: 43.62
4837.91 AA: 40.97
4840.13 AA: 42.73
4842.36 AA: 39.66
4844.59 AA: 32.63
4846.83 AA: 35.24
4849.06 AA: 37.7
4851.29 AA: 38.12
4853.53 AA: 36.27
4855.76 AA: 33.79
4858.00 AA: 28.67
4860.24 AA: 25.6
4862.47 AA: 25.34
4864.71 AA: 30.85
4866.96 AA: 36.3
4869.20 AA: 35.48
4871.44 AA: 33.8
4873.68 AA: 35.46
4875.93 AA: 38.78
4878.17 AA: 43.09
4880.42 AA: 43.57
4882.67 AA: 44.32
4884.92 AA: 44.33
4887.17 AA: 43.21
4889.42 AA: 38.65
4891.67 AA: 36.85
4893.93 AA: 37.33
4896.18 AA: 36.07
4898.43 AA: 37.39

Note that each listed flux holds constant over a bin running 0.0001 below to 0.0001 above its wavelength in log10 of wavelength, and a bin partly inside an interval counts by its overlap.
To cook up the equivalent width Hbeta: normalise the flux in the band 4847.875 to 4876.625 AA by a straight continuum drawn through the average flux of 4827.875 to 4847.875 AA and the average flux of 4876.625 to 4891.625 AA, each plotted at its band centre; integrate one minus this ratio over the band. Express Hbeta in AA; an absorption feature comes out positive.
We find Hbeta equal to 5.15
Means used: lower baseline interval 39.1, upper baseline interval 42.3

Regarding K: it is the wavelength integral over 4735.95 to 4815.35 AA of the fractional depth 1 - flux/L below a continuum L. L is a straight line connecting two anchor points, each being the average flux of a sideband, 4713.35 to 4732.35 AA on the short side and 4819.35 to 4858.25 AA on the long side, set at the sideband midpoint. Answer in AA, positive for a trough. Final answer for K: -4.0 AA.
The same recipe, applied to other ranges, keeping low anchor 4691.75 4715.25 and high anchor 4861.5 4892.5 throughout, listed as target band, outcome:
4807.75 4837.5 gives -2.3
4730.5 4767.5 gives -1.7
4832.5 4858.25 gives 0.6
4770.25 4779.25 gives -0.9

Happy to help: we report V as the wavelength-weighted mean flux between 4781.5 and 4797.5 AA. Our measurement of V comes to 42.4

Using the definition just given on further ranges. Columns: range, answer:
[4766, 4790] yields 44.1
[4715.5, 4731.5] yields 43.6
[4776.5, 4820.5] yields 43.1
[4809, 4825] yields 43.9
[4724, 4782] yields 43.6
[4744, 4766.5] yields 43.7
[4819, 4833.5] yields 40.4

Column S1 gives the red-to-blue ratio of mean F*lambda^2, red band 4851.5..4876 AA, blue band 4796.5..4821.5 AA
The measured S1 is 0.8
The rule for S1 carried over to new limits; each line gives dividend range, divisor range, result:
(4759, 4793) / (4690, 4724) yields 1.02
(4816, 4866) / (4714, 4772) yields 0.89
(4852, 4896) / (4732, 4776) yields 0.88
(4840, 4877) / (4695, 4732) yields 0.84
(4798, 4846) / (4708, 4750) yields 0.97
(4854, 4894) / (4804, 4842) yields 0.88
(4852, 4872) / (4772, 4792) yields 0.75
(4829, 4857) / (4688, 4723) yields 0.93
